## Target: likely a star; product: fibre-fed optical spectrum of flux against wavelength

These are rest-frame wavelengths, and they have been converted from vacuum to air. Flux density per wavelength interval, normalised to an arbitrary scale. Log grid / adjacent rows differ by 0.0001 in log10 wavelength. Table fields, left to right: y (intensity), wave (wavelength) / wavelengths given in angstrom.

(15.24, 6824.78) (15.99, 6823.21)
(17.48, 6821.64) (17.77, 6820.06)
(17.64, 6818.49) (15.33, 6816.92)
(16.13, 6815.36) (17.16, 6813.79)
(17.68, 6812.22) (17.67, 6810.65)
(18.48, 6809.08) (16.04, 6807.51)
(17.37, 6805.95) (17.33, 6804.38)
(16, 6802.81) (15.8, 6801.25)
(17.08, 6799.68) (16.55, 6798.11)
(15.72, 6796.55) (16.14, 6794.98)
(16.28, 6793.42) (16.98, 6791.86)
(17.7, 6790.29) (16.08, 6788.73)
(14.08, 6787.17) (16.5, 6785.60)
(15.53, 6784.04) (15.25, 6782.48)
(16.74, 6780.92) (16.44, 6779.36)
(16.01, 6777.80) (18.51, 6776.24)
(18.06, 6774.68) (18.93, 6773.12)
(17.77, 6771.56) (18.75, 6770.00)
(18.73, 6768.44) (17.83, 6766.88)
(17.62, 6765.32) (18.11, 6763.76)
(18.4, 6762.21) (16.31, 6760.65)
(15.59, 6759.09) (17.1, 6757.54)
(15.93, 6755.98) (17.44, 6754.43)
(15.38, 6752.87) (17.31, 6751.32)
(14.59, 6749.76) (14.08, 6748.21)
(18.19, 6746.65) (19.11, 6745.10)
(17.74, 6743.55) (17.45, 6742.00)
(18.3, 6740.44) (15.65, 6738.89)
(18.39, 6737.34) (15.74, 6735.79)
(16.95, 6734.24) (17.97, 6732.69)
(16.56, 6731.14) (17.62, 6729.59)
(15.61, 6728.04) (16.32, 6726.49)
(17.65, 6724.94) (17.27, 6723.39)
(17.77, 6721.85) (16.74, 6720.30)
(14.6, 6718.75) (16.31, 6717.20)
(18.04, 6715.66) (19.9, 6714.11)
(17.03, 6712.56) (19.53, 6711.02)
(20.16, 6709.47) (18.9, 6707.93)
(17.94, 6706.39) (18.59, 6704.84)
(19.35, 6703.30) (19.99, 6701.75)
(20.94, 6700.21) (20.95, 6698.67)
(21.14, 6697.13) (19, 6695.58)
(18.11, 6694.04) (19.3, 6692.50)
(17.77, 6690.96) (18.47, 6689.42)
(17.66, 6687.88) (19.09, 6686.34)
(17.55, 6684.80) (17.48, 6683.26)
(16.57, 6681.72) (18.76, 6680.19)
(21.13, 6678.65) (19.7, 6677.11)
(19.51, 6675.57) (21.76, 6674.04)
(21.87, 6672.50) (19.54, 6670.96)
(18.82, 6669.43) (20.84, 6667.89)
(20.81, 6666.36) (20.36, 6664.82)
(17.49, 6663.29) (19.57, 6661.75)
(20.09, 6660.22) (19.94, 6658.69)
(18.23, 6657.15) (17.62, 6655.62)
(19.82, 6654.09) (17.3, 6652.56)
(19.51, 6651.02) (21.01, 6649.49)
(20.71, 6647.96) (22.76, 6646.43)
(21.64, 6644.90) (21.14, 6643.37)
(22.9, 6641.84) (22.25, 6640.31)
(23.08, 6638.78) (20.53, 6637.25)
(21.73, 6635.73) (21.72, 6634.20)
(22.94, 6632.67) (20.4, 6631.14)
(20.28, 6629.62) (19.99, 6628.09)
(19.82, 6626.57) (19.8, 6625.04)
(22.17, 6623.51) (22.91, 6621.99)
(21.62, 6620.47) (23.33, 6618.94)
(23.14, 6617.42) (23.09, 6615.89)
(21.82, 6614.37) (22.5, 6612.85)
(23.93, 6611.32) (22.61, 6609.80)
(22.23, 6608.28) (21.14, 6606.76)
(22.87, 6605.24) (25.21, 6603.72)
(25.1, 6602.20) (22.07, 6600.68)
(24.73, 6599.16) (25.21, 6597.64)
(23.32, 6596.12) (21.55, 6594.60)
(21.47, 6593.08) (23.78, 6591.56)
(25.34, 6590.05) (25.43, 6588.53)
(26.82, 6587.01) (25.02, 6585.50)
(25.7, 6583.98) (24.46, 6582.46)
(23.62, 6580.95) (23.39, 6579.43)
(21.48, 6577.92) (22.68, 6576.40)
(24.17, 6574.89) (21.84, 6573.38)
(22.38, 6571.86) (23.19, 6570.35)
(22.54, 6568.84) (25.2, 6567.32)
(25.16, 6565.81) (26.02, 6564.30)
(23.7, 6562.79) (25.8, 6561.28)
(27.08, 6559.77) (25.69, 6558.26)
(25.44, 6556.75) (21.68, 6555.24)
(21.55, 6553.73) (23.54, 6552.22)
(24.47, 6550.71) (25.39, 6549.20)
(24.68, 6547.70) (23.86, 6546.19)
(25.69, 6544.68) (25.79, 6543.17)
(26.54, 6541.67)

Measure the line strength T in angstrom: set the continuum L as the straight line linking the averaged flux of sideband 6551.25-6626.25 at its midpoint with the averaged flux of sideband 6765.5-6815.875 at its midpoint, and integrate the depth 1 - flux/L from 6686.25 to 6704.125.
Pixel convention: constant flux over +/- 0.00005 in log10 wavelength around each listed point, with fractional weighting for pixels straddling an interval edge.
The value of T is 0.65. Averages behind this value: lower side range 23.5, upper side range 16.9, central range 19.3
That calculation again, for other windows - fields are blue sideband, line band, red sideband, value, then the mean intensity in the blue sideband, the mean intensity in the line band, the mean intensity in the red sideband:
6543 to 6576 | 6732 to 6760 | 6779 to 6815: 2.1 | 24.3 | 16.8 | 16.5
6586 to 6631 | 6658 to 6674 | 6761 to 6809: 0.7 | 22.9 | 20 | 17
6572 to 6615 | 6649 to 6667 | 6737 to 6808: 1.6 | 23.5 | 19.3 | 16.9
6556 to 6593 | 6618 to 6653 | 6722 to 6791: 0.9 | 24.4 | 21.3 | 17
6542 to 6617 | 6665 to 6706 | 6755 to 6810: 1.7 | 23.9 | 19.4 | 16.9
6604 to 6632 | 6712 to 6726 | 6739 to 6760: 0.6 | 21.9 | 17.2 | 16.7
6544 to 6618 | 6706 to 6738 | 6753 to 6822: 2.8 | 23.8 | 17.5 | 16.9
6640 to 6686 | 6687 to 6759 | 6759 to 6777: 4.1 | 19.9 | 17.7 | 18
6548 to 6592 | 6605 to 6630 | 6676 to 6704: 0.3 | 24.2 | 22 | 19.1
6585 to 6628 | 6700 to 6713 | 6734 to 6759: -0.4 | 23.1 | 19.1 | 16.8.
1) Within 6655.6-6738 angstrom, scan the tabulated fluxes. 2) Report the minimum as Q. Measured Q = 14.6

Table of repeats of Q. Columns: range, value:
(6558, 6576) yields 21.84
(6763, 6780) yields 16.01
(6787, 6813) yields 14.08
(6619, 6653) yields 17.3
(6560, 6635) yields 19.8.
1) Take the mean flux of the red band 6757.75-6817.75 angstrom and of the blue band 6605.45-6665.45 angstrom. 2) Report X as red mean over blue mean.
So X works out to 0.80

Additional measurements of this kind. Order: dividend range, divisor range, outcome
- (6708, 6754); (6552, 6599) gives 0.72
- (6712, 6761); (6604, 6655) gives 0.78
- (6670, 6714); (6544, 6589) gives 0.79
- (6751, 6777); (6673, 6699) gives 0.92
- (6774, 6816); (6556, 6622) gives 0.70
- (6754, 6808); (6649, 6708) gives 0.88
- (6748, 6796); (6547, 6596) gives 0.70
